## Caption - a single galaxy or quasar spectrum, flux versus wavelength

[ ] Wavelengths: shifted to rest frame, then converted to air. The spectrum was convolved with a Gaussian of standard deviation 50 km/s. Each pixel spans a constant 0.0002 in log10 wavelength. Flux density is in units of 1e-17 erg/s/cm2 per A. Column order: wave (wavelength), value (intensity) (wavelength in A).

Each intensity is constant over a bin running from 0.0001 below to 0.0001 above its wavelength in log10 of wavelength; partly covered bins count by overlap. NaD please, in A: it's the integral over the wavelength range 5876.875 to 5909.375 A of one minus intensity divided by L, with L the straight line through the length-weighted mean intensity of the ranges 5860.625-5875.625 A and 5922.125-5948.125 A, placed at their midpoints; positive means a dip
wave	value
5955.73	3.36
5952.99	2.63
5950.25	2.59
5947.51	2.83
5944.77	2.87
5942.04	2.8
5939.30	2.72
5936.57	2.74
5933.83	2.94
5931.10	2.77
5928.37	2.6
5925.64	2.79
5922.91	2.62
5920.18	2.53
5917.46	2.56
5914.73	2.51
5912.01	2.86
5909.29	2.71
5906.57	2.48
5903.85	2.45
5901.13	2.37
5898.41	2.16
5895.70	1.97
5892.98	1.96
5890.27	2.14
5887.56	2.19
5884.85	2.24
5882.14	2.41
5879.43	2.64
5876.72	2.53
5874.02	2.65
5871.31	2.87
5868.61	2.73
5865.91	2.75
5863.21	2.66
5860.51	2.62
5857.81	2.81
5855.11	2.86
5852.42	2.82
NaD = 5.2 A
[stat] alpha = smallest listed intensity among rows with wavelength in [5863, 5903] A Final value 1.96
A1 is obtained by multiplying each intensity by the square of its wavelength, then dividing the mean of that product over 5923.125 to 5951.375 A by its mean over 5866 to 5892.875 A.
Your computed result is 1.14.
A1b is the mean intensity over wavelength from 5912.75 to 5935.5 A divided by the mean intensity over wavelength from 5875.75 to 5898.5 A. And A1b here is 1.2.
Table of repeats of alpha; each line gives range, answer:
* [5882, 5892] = 2.14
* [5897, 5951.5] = 2.16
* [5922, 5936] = 2.6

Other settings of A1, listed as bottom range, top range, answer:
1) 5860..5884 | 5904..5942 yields 1.03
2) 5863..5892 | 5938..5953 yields 1.12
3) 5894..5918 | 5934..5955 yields 1.15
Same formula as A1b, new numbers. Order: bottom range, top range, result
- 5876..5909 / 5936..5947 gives 1.21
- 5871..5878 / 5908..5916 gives 1.01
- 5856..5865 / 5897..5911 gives 0.90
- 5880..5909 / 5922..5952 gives 1.21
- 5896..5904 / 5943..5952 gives 1.22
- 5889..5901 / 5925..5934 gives 1.32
